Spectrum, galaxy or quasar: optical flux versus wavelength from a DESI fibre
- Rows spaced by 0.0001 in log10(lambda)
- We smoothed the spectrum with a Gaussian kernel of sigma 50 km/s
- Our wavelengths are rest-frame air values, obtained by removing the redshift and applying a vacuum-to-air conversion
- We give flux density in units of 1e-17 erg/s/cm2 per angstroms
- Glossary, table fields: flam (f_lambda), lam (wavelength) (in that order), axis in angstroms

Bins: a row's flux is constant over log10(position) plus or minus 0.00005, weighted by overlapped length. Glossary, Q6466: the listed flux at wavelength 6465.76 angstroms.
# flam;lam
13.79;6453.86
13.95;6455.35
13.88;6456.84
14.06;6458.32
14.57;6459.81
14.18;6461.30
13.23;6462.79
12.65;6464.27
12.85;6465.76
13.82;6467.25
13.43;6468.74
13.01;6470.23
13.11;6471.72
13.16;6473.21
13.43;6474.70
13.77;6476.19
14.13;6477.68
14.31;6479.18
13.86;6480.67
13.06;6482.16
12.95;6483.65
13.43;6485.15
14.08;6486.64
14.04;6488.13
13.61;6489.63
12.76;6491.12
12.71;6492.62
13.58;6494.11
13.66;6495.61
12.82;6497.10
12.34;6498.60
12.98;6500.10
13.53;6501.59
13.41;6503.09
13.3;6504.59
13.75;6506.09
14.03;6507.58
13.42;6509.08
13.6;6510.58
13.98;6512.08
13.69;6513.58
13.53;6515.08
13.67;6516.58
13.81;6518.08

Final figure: 12.85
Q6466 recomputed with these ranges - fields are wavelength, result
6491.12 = 12.76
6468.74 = 13.43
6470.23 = 13.01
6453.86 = 13.79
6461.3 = 14.18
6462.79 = 13.23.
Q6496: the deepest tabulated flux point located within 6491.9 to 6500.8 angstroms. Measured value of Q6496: 12.34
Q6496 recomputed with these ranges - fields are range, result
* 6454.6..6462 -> 13.88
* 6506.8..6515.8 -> 13.42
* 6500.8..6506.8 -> 13.3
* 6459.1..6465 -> 12.65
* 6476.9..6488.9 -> 12.95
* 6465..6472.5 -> 12.85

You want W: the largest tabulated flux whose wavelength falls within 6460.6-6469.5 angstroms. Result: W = 14.18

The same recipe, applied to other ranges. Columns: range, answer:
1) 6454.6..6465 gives 14.57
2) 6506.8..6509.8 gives 14.03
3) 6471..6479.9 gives 14.31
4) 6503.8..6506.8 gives 13.75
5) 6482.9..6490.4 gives 14.08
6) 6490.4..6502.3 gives 13.66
